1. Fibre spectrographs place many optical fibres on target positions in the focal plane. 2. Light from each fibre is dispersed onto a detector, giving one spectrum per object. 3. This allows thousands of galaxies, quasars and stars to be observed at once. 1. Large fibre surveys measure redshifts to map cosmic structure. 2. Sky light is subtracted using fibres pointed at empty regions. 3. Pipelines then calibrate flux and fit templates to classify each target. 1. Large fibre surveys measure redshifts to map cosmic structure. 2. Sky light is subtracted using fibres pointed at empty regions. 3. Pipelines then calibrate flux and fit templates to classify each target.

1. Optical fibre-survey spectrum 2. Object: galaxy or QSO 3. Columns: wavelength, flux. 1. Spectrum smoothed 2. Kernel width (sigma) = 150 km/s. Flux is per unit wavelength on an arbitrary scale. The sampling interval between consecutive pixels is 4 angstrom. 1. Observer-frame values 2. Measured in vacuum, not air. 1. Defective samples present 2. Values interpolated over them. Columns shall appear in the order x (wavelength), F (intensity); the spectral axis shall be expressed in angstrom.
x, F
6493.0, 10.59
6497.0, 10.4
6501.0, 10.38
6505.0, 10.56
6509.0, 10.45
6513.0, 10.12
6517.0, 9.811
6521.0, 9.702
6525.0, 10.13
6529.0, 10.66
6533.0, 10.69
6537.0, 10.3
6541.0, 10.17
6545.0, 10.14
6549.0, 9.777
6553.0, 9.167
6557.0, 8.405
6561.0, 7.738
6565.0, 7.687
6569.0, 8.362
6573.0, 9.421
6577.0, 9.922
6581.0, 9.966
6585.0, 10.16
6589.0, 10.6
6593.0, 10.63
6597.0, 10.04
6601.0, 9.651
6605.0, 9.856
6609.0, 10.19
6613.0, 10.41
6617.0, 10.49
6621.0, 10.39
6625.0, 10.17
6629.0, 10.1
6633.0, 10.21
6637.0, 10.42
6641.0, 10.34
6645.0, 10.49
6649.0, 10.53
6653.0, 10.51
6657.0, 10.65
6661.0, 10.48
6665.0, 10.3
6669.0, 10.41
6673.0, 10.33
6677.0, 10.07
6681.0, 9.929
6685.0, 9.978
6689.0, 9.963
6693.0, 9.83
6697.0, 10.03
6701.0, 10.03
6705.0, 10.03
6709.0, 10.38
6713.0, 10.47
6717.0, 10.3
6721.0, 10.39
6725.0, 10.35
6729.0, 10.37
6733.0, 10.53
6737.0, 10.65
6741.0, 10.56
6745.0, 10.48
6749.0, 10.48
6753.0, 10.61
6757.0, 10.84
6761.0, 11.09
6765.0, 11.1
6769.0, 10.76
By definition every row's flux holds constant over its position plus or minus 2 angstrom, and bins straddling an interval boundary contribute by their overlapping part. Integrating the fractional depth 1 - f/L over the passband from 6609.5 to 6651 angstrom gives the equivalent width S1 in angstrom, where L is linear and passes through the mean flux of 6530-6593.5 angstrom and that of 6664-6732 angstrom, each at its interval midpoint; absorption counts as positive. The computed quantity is -2.0 angstrom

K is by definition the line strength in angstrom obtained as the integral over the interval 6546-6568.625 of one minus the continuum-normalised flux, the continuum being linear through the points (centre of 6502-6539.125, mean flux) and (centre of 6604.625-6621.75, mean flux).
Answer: 3.7 angstrom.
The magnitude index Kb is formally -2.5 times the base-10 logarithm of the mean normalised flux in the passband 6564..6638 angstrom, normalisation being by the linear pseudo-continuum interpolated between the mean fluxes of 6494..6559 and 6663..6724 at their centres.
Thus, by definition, 0.02 mag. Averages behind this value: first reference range 10.1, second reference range 10.2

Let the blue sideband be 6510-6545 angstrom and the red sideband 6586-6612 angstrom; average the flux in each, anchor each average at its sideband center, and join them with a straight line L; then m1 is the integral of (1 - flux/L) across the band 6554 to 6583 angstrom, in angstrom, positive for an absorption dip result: 3.94 angstrom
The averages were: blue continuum 10.2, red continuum 10.2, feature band 8.8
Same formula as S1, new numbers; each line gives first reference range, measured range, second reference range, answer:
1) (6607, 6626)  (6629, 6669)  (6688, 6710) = -0.8 angstrom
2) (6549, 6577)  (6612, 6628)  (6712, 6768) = -1.8 angstrom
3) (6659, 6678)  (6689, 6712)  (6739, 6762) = 0.9 angstrom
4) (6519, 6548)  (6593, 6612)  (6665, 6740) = 0.4 angstrom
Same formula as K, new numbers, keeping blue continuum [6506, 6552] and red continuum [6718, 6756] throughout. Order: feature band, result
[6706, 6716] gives 0.1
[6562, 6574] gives 2.2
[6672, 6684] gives 0.4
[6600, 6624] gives 0.3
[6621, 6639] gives 0.1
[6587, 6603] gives 0.1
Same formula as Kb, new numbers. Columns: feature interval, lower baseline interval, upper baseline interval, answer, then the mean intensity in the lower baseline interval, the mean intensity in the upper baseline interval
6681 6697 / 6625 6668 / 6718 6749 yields 0.05 mag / 10.4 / 10.5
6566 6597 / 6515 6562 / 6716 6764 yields 0.01 mag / 9.77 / 10.6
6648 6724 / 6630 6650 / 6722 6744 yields 0.02 mag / 10.4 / 10.5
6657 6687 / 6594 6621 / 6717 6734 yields 0.00 mag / 10.1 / 10.4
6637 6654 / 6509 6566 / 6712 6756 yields -0.04 mag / 9.67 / 10.5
